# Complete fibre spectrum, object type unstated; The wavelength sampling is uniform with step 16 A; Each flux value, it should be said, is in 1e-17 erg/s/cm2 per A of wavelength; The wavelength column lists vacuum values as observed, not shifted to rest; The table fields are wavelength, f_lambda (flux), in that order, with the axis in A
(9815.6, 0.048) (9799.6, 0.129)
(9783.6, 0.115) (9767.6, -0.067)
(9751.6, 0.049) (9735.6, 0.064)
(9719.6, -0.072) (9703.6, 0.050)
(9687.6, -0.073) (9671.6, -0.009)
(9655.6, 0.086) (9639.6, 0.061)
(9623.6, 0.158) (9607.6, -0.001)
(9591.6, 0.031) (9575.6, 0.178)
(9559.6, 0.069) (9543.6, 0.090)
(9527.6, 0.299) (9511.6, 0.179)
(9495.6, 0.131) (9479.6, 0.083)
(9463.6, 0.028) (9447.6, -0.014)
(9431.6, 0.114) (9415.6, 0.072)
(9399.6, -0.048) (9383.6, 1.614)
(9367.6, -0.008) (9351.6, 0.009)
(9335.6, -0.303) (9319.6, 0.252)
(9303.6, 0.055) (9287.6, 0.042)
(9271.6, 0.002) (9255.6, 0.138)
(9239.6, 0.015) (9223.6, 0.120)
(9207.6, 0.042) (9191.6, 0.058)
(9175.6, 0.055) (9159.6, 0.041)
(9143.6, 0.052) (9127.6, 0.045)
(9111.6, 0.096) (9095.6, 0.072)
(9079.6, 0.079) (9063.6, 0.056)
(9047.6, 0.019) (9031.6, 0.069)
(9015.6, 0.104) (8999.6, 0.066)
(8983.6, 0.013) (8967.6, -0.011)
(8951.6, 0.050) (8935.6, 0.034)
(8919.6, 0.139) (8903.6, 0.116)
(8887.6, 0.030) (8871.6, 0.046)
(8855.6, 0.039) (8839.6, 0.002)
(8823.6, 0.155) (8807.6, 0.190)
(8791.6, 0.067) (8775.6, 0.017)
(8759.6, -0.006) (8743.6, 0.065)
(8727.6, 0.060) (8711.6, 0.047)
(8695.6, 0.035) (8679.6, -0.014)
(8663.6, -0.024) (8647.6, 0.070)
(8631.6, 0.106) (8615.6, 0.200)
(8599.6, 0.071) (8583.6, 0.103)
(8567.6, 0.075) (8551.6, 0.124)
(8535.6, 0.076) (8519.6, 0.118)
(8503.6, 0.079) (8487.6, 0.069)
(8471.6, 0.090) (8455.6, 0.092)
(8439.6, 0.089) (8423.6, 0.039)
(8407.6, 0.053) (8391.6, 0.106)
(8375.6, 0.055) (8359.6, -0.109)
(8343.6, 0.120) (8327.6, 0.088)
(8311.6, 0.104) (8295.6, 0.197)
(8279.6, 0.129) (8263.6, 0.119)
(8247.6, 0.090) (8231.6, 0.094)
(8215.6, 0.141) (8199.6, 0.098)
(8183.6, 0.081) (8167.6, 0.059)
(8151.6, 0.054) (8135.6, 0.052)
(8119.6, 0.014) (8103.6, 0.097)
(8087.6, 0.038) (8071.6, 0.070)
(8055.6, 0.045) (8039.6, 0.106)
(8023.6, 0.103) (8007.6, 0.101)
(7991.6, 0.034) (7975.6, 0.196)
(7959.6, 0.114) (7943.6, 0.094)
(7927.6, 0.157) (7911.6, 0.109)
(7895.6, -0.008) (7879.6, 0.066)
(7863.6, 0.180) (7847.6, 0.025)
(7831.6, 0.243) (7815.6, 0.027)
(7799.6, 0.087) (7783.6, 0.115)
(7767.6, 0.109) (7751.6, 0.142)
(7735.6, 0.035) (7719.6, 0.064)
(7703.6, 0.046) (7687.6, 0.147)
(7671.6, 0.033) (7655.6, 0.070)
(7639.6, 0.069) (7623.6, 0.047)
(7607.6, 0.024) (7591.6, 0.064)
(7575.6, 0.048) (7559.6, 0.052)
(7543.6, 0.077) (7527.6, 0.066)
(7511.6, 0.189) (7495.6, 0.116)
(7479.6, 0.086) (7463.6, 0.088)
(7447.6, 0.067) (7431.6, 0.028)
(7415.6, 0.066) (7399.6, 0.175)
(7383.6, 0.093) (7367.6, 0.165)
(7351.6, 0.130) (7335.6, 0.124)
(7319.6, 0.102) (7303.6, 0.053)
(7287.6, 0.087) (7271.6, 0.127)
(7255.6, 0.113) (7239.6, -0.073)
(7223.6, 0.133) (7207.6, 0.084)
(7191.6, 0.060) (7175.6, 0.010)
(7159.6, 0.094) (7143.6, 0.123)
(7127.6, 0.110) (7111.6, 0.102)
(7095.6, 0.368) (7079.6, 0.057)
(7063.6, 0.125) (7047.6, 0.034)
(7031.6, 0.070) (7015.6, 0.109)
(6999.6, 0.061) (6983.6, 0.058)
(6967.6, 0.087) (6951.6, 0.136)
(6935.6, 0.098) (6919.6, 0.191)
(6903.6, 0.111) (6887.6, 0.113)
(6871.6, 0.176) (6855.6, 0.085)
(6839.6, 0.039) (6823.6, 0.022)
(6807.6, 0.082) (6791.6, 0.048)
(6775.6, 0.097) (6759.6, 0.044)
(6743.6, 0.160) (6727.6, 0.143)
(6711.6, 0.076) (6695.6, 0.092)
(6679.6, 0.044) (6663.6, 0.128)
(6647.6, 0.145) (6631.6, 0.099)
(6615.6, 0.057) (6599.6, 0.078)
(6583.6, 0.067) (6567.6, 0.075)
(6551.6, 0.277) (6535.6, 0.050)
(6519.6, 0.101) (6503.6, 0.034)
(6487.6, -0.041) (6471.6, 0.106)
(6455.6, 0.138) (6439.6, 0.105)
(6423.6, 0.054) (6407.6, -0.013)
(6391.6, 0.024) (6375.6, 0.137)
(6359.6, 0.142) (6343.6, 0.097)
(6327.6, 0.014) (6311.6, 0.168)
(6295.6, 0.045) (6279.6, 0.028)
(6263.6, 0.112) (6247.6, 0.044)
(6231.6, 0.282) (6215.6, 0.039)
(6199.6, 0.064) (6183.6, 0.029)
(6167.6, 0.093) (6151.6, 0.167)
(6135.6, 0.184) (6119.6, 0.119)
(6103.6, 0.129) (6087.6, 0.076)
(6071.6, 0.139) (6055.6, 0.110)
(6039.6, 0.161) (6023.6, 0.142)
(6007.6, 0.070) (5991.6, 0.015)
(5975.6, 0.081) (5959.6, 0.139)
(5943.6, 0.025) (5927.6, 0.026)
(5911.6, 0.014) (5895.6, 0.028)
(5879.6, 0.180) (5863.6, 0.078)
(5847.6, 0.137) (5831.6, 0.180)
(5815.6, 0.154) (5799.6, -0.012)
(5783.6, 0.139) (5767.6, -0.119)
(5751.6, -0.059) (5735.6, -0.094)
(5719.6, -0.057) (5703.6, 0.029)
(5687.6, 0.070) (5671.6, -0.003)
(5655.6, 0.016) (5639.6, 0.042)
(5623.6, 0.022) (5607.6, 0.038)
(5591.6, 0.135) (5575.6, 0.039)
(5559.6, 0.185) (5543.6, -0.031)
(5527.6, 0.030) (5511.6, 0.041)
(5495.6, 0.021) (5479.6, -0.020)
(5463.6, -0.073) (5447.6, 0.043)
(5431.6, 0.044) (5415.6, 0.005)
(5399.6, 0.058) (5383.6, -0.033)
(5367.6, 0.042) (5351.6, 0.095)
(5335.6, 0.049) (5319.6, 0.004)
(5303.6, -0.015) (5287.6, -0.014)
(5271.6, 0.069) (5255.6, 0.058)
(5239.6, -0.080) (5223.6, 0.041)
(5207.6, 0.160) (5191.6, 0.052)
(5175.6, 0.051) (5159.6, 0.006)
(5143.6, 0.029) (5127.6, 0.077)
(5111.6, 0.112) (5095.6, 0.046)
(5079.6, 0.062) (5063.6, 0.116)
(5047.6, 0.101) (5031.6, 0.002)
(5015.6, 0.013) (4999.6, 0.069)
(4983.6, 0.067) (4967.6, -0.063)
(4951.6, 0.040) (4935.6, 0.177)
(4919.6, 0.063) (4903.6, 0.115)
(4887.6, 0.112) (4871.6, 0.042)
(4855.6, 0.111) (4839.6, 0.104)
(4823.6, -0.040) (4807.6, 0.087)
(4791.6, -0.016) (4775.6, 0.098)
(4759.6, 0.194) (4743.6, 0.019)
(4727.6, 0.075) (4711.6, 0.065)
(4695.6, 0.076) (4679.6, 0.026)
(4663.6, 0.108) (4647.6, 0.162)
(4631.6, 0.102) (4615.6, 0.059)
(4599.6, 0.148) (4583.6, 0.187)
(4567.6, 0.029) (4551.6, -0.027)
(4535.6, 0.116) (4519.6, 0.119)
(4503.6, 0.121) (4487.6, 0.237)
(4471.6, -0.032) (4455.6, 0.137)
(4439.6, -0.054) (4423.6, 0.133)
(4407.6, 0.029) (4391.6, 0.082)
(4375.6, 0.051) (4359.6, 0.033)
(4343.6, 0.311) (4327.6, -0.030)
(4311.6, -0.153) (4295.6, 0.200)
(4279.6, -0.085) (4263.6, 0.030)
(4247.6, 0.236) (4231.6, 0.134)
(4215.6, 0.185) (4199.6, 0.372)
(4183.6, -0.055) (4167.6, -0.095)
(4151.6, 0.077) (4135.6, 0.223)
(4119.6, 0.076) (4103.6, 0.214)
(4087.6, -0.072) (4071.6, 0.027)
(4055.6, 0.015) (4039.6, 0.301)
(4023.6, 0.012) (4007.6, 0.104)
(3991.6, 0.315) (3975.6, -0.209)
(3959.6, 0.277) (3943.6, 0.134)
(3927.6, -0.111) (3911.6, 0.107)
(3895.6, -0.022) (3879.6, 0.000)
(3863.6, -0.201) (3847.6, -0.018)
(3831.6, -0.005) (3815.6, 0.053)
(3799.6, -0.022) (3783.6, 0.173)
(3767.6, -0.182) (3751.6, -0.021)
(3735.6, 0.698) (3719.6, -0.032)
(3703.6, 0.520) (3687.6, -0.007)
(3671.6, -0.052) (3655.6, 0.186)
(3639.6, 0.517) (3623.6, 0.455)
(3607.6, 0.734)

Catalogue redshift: 0.758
